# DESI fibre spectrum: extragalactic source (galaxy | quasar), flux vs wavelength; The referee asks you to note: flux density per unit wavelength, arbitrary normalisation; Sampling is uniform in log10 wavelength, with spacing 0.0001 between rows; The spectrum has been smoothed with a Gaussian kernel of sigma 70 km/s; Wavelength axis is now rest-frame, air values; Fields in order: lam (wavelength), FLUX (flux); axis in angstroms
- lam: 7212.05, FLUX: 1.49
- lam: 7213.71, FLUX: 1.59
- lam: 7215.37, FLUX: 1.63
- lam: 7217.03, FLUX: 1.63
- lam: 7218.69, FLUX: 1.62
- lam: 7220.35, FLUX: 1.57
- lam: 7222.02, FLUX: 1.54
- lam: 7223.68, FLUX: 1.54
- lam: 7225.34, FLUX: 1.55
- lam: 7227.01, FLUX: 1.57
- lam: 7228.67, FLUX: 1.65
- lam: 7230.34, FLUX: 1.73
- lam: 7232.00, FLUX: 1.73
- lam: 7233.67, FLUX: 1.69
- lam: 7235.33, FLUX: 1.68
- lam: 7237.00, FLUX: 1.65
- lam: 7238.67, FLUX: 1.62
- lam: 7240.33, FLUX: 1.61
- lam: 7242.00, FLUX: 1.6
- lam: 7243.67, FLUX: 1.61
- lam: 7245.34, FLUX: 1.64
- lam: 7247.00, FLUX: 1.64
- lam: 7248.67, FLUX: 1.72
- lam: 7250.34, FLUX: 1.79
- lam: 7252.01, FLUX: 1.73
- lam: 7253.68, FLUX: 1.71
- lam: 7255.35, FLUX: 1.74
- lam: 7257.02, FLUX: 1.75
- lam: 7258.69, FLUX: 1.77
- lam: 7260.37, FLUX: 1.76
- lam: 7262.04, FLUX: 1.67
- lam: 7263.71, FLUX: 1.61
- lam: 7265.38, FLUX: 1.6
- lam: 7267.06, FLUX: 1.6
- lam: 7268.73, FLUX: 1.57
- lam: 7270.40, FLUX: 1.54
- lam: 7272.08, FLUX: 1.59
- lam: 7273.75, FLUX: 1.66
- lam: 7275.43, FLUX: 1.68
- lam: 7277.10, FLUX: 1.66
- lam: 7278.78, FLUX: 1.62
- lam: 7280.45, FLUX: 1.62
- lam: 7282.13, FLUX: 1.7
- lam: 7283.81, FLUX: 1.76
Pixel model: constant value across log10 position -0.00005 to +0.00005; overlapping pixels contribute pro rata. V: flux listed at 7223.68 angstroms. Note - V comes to 1.54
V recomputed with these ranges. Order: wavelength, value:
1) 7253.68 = 1.71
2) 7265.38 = 1.6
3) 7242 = 1.6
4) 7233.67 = 1.69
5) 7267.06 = 1.6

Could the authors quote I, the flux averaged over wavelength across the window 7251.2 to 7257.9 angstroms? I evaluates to 1.73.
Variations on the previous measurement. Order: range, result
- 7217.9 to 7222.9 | 1.58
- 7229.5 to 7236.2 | 1.71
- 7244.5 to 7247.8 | 1.64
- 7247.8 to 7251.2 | 1.75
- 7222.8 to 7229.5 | 1.58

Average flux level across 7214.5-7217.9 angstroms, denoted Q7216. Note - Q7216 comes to 1.63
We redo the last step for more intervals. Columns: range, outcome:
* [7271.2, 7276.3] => 1.64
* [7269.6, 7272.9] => 1.56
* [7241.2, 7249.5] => 1.64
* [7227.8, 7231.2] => 1.69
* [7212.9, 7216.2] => 1.61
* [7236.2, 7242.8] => 1.62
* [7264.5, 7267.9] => 1.6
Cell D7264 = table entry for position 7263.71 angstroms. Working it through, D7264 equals 1.61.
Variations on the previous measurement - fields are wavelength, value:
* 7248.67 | 1.72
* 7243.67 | 1.61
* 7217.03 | 1.63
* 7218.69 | 1.62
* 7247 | 1.64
